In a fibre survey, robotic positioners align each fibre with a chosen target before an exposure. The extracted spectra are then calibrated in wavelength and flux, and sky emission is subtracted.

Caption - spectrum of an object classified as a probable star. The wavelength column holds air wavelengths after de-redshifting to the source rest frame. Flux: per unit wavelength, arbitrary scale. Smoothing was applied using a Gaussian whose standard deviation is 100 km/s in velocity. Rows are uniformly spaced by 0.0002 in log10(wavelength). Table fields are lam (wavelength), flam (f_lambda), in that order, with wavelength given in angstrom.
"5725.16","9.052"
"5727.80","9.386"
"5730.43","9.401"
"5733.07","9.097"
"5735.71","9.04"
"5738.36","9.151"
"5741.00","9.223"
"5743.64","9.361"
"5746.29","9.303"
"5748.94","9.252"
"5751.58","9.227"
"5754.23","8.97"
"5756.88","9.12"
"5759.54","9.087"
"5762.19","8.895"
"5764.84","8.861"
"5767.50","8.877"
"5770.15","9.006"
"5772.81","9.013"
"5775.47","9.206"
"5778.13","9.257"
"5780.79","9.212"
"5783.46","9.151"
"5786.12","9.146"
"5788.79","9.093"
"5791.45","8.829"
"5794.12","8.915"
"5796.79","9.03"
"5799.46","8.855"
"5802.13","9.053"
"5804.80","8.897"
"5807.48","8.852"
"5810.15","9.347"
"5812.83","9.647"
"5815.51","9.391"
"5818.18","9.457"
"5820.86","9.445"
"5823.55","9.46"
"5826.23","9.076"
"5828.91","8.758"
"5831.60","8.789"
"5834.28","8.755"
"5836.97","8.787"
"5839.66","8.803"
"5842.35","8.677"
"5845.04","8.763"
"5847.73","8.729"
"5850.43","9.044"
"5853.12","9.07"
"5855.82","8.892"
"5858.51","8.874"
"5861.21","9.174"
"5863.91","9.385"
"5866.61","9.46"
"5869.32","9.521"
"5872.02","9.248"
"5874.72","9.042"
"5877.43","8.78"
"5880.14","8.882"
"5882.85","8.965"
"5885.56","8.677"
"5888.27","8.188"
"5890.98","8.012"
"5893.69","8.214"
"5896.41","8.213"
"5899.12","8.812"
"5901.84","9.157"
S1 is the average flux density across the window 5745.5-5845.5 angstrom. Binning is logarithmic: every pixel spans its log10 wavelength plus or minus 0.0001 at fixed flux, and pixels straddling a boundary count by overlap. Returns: 9.06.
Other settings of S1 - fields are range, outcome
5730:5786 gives 9.12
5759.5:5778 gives 9.01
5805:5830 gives 9.26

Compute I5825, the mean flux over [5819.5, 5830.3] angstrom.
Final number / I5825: 9.18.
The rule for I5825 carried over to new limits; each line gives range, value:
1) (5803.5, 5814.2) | 9.18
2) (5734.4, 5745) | 9.19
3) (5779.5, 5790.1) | 9.14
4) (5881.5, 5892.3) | 8.46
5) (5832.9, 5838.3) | 8.78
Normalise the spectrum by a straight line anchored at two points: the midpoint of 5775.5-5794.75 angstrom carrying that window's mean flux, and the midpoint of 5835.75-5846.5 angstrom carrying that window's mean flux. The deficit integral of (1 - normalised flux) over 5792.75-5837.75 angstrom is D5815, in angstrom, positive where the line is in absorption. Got -0.9 angstrom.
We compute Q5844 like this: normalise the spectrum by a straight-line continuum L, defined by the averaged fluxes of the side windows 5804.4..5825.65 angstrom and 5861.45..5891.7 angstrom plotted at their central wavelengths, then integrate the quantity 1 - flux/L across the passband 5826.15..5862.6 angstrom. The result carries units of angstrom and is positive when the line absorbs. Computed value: 1.1 angstrom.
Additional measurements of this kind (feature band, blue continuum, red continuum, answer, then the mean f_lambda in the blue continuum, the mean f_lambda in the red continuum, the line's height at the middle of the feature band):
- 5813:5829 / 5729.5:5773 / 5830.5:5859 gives -0.8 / 9.11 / 8.84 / 8.91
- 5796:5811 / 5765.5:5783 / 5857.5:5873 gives 0.3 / 9.09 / 9.28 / 9.15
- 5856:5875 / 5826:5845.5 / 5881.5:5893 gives -1.4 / 8.79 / 8.45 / 8.59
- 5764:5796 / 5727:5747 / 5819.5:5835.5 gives 0.4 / 9.24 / 9.05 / 9.15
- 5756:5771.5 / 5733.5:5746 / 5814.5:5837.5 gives 0.3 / 9.19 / 9.11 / 9.17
